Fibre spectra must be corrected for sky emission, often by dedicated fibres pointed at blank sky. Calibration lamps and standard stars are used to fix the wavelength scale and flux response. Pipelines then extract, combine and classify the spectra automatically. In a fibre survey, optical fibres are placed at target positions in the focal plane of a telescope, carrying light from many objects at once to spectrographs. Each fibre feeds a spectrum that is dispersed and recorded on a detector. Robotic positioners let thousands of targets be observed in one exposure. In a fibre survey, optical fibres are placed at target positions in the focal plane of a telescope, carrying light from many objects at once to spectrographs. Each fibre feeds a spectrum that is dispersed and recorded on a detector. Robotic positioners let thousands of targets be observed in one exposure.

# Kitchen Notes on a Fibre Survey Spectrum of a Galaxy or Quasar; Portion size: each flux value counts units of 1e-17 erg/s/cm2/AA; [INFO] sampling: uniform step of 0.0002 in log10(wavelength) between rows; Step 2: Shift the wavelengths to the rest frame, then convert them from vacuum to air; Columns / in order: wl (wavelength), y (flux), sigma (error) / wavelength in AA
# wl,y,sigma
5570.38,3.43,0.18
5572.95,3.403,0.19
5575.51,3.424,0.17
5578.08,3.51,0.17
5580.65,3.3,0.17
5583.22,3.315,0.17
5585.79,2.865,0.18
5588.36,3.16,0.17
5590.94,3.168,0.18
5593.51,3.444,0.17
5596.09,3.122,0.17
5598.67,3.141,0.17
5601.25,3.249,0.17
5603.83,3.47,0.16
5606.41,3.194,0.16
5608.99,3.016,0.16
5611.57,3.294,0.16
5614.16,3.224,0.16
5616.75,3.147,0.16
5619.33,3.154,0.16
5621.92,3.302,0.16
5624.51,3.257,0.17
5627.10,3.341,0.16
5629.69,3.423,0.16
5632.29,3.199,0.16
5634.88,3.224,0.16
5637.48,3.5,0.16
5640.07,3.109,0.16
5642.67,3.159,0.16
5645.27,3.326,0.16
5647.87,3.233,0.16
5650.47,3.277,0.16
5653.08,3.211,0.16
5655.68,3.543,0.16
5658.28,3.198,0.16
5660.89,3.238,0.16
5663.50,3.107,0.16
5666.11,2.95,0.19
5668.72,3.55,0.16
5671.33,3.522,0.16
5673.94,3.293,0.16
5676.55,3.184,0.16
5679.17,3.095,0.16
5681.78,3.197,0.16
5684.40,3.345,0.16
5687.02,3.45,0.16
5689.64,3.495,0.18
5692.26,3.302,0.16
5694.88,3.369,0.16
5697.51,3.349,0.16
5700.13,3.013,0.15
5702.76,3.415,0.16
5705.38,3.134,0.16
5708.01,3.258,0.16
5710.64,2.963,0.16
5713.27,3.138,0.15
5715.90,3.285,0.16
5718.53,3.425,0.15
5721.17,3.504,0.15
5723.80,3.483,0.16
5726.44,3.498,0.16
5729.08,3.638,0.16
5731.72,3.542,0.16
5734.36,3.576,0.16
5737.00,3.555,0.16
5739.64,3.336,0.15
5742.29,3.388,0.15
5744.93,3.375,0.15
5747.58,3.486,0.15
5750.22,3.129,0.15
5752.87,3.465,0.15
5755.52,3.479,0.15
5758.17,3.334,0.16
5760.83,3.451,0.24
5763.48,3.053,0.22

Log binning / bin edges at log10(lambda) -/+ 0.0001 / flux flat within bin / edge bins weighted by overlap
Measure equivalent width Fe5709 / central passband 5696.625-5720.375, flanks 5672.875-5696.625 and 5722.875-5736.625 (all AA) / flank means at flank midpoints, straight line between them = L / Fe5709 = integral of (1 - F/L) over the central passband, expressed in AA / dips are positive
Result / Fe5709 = 1.4 AA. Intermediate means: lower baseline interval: 3.3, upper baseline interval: 3.55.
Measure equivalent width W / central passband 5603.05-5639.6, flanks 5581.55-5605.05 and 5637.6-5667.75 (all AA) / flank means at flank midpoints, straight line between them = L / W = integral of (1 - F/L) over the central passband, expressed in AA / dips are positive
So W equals -0.4 AA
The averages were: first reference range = 3.22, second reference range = 3.23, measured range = 3.26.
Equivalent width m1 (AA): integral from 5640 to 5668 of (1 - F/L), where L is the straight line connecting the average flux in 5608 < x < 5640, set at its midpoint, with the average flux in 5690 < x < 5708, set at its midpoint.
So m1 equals 0.3 AA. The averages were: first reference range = 3.25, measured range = 3.22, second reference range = 3.28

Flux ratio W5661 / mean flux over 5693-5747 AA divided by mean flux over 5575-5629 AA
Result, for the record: 1.0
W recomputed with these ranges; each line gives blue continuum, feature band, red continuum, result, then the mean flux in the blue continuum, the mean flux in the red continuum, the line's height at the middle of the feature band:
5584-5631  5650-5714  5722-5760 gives 1.6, 3.22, 3.45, 3.35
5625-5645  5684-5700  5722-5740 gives 0.3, 3.28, 3.53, 3.43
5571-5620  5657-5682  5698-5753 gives 0.6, 3.25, 3.36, 3.31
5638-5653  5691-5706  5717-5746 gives 0.5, 3.23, 3.48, 3.39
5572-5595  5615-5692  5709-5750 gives 1.5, 3.29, 3.4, 3.34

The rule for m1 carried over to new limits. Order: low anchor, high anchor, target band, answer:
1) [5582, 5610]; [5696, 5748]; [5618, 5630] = -0.2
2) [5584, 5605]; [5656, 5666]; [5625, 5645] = -0.5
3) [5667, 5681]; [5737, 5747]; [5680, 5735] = 0.2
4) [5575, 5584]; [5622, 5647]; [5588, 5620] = 1.2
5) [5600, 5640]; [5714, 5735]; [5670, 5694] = 0.5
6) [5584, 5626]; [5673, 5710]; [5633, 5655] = -0.2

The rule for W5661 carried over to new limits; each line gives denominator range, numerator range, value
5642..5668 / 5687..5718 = 1.01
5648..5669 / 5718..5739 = 1.09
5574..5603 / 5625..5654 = 1.01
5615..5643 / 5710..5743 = 1.05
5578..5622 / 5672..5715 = 1.01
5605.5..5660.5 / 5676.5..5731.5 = 1.02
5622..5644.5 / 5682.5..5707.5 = 1.01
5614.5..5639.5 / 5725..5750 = 1.06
